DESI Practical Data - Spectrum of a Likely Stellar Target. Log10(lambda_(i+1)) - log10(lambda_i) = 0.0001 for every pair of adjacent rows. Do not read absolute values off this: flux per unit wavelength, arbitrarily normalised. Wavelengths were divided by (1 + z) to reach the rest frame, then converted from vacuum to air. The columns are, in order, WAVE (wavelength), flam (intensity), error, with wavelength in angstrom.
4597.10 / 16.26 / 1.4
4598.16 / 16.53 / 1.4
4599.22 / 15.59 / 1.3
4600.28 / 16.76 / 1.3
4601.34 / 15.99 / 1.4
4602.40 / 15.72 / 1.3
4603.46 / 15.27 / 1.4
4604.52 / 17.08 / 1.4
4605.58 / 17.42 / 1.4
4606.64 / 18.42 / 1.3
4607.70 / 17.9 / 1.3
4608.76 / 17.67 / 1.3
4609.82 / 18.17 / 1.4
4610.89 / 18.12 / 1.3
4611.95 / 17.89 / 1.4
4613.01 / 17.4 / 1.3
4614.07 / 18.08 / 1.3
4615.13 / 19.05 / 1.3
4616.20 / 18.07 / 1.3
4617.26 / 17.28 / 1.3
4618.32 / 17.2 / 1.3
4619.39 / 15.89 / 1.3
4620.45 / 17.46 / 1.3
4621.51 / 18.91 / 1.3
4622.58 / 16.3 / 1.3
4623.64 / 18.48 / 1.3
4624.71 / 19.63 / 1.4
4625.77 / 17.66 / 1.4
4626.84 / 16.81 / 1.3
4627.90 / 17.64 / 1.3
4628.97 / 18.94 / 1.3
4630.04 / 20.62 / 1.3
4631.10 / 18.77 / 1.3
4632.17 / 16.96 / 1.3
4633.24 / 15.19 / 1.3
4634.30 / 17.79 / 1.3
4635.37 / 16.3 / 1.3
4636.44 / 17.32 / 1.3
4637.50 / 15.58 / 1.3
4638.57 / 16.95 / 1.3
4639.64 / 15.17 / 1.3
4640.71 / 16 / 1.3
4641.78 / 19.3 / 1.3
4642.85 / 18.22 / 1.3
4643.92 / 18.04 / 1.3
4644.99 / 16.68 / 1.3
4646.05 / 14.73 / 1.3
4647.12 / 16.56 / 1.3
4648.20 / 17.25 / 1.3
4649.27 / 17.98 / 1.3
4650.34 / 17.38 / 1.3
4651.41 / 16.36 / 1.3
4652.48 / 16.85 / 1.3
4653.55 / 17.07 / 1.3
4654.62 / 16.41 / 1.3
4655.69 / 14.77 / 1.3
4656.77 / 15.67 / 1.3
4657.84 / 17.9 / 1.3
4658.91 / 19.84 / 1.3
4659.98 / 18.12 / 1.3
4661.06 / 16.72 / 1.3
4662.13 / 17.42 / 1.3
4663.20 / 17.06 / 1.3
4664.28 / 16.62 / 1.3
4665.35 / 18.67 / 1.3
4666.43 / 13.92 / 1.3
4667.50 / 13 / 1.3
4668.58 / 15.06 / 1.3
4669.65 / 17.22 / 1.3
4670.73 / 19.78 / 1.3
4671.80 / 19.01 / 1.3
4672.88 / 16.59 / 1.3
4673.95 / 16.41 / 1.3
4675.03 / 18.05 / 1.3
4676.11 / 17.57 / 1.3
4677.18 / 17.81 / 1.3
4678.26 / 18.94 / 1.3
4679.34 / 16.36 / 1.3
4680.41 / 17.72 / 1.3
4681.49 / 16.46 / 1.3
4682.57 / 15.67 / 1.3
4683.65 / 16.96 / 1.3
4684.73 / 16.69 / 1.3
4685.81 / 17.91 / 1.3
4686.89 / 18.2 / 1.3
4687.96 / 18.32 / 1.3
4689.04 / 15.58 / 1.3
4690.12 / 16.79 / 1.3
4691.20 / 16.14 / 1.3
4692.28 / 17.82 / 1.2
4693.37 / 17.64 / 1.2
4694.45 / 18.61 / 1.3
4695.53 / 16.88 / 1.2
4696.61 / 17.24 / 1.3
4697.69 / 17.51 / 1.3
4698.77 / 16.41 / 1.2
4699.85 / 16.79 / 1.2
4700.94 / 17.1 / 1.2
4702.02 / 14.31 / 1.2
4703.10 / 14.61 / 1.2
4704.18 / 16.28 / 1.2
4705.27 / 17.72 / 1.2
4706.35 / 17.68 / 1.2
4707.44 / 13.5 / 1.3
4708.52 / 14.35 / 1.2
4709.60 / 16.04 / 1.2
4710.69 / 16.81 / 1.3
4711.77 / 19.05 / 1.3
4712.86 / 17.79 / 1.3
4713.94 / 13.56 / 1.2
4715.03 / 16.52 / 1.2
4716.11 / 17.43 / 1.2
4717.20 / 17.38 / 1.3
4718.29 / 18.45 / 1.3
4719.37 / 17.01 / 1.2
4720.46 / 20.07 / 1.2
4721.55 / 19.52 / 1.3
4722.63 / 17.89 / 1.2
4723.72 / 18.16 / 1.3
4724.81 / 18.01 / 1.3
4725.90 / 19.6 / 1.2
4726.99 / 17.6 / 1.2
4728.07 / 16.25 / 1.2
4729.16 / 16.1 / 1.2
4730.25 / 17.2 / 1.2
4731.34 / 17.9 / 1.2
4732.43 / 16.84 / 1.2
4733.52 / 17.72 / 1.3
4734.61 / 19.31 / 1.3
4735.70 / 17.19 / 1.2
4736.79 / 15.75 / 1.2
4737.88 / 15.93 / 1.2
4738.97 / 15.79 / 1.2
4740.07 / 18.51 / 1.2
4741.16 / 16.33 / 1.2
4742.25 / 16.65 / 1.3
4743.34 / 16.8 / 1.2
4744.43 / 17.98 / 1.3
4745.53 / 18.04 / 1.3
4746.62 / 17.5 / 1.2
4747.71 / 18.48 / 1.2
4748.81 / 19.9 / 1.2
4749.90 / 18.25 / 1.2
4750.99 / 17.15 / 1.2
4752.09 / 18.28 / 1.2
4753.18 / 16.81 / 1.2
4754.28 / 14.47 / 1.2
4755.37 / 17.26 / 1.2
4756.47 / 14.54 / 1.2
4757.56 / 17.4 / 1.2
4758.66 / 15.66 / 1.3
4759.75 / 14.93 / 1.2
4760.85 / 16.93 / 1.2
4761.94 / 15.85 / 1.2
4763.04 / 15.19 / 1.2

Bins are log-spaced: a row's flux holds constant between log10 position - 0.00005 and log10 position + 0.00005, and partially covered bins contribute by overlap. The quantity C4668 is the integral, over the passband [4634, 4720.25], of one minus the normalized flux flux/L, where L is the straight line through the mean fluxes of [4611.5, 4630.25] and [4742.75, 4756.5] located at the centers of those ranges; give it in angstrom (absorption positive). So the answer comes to 3.9 angstrom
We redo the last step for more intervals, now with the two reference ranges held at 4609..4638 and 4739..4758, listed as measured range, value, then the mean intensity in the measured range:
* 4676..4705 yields 0.8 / 17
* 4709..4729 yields -0.2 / 17.6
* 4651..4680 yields 0.9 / 17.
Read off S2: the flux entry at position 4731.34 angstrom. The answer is 17.9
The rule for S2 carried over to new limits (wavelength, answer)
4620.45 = 17.46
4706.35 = 17.68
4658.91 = 19.84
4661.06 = 16.72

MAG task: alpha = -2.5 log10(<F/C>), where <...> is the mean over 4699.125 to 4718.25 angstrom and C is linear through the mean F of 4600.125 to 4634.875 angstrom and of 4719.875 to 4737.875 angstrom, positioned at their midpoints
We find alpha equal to 0.09 mag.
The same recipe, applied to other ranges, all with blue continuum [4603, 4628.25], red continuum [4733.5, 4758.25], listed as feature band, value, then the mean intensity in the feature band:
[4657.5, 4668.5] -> 0.04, 16.8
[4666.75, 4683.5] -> 0.03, 17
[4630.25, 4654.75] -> 0.04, 17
